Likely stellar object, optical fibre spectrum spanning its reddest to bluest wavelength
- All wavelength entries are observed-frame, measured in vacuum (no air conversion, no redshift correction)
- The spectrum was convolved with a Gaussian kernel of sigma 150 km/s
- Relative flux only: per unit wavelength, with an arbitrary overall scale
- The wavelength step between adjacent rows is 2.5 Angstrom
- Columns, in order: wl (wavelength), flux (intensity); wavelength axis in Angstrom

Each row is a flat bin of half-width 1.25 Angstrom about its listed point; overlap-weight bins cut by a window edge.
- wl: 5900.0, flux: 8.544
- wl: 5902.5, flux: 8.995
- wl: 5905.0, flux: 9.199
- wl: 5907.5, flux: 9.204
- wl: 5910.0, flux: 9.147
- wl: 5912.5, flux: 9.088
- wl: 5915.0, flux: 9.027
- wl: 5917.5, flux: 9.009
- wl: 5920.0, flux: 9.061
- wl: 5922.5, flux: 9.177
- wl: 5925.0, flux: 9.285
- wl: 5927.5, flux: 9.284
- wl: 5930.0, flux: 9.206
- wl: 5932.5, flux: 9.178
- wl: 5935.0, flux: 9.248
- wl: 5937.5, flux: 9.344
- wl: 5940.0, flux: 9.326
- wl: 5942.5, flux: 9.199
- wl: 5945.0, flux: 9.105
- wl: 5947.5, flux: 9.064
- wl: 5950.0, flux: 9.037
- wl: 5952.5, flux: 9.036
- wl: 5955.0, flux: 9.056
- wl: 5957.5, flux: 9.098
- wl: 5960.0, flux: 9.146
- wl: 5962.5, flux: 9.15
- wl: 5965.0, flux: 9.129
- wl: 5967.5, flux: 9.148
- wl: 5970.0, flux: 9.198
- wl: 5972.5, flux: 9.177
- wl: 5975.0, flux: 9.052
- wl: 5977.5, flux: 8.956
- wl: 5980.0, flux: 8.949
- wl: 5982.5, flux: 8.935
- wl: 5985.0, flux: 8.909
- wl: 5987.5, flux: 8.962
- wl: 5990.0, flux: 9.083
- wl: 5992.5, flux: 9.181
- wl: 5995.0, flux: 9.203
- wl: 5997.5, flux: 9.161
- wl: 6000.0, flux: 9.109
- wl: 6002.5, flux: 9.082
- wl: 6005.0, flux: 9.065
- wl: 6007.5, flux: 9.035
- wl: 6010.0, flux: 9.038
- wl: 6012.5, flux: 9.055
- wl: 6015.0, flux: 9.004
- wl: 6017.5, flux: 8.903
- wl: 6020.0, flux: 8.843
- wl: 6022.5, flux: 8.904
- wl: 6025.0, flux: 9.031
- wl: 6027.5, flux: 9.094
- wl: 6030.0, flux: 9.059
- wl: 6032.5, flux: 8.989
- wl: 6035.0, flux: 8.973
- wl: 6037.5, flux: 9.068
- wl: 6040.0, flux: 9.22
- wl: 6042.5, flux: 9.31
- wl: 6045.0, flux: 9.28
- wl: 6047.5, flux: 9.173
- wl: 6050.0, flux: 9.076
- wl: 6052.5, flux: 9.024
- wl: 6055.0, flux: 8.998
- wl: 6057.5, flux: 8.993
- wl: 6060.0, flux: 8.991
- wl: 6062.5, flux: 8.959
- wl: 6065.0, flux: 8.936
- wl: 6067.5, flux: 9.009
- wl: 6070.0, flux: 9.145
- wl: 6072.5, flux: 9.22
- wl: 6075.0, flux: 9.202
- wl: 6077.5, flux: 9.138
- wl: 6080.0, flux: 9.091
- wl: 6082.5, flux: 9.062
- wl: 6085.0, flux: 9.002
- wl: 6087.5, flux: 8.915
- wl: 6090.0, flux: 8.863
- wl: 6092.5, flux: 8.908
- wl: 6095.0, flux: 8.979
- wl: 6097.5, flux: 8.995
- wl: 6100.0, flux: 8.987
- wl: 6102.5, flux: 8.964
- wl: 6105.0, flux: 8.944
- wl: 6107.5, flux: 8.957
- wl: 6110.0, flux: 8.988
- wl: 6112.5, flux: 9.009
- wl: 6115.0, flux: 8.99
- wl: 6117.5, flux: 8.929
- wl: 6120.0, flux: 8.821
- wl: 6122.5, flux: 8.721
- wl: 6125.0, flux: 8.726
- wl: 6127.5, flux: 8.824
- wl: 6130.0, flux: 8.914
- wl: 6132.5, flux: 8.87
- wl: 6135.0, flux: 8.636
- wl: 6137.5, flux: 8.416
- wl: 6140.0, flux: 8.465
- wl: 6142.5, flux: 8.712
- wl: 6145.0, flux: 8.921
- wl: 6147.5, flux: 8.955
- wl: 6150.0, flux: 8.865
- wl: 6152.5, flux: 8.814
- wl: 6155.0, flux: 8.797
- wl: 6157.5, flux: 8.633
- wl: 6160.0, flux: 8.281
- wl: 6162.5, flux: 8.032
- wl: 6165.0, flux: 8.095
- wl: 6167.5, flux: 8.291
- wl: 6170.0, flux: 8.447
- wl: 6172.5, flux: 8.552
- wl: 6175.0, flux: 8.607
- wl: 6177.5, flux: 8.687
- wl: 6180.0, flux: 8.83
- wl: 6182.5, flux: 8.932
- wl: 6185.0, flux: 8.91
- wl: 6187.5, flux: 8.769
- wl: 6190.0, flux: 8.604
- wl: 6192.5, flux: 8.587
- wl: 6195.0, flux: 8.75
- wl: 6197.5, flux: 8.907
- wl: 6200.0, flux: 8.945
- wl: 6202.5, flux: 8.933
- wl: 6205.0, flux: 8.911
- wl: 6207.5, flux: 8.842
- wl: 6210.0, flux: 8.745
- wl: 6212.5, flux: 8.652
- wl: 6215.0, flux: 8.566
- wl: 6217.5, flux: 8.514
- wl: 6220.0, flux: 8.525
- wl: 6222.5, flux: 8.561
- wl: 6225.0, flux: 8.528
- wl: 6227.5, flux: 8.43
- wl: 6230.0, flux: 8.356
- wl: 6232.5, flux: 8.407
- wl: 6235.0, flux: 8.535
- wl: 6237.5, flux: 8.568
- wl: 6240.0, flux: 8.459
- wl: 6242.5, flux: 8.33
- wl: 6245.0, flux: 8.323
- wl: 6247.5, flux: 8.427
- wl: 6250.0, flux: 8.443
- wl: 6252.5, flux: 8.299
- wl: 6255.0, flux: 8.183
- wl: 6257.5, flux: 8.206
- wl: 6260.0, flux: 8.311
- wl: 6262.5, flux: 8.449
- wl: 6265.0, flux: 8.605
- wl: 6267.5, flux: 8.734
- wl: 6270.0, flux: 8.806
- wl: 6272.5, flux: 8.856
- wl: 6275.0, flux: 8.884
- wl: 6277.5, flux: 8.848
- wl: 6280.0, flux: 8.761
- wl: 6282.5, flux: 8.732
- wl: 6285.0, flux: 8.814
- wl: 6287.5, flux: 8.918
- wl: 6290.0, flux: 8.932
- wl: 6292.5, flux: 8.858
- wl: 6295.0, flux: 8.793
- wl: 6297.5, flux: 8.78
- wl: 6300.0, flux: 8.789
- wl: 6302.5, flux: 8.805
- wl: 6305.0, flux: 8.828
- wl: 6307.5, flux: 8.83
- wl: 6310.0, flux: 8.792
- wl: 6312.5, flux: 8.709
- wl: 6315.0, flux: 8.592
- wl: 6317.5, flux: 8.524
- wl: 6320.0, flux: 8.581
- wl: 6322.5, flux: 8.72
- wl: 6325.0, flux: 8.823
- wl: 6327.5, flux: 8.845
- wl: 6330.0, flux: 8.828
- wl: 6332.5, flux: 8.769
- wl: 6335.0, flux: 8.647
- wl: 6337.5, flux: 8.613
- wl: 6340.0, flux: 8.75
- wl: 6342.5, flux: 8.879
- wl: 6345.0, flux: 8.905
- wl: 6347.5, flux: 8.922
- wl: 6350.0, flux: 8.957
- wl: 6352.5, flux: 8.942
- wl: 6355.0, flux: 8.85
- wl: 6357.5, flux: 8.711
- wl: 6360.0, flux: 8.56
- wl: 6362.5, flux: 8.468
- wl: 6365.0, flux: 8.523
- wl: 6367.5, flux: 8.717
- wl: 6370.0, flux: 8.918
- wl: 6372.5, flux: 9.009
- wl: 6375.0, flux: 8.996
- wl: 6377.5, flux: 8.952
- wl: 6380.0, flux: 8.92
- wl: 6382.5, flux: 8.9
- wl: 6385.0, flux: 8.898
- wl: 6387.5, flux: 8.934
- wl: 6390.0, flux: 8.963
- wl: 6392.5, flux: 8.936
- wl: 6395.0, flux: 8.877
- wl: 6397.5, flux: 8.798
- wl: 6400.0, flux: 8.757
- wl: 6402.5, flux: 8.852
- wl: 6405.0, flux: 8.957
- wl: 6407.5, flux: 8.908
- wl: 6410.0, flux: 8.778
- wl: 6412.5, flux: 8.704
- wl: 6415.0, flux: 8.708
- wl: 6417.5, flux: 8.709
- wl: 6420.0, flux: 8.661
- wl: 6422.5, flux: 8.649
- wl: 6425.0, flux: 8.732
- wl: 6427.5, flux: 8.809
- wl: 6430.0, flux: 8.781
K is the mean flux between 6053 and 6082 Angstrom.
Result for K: 9.06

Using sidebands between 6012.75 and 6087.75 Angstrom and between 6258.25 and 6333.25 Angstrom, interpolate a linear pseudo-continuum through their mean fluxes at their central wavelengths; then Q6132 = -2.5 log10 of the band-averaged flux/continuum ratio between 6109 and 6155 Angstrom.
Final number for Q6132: 0.02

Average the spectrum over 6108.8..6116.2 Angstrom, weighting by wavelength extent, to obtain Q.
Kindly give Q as 9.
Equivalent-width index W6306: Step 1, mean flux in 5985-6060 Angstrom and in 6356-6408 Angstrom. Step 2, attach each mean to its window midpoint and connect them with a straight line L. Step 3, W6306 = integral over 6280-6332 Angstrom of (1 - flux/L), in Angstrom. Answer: 0.6 Angstrom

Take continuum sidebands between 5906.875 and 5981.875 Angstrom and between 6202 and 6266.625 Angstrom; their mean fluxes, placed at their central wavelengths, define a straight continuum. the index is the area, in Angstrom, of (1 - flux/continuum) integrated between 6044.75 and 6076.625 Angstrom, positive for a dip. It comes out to -0.69 Angstrom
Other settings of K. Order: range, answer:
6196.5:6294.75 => 8.62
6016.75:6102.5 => 9.04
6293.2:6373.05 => 8.76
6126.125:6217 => 8.68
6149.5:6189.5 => 8.59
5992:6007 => 9.13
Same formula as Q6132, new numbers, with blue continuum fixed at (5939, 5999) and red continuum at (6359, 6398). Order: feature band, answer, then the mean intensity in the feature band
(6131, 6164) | 0.04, 8.64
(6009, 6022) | 0.01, 8.96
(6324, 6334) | 0.01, 8.81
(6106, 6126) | 0.01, 8.9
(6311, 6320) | 0.03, 8.61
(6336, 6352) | 0.00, 8.84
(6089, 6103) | 0.01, 8.95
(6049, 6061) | 0.00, 9.02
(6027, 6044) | -0.01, 9.1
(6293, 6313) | 0.01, 8.8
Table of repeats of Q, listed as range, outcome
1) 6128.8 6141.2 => 8.66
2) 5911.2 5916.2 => 9.06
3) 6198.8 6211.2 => 8.88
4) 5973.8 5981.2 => 8.99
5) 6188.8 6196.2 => 8.65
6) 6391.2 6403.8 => 8.84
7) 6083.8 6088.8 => 8.96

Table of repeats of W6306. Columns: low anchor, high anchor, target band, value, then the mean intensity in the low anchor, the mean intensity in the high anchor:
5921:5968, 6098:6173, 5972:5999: 0.1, 9.17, 8.72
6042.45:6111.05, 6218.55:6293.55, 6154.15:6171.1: 0.9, 9.04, 8.57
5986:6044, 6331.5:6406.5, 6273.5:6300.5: 0.2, 9.06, 8.83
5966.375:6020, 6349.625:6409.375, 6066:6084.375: -0.2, 9.05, 8.84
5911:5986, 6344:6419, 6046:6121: 0.2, 9.12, 8.83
